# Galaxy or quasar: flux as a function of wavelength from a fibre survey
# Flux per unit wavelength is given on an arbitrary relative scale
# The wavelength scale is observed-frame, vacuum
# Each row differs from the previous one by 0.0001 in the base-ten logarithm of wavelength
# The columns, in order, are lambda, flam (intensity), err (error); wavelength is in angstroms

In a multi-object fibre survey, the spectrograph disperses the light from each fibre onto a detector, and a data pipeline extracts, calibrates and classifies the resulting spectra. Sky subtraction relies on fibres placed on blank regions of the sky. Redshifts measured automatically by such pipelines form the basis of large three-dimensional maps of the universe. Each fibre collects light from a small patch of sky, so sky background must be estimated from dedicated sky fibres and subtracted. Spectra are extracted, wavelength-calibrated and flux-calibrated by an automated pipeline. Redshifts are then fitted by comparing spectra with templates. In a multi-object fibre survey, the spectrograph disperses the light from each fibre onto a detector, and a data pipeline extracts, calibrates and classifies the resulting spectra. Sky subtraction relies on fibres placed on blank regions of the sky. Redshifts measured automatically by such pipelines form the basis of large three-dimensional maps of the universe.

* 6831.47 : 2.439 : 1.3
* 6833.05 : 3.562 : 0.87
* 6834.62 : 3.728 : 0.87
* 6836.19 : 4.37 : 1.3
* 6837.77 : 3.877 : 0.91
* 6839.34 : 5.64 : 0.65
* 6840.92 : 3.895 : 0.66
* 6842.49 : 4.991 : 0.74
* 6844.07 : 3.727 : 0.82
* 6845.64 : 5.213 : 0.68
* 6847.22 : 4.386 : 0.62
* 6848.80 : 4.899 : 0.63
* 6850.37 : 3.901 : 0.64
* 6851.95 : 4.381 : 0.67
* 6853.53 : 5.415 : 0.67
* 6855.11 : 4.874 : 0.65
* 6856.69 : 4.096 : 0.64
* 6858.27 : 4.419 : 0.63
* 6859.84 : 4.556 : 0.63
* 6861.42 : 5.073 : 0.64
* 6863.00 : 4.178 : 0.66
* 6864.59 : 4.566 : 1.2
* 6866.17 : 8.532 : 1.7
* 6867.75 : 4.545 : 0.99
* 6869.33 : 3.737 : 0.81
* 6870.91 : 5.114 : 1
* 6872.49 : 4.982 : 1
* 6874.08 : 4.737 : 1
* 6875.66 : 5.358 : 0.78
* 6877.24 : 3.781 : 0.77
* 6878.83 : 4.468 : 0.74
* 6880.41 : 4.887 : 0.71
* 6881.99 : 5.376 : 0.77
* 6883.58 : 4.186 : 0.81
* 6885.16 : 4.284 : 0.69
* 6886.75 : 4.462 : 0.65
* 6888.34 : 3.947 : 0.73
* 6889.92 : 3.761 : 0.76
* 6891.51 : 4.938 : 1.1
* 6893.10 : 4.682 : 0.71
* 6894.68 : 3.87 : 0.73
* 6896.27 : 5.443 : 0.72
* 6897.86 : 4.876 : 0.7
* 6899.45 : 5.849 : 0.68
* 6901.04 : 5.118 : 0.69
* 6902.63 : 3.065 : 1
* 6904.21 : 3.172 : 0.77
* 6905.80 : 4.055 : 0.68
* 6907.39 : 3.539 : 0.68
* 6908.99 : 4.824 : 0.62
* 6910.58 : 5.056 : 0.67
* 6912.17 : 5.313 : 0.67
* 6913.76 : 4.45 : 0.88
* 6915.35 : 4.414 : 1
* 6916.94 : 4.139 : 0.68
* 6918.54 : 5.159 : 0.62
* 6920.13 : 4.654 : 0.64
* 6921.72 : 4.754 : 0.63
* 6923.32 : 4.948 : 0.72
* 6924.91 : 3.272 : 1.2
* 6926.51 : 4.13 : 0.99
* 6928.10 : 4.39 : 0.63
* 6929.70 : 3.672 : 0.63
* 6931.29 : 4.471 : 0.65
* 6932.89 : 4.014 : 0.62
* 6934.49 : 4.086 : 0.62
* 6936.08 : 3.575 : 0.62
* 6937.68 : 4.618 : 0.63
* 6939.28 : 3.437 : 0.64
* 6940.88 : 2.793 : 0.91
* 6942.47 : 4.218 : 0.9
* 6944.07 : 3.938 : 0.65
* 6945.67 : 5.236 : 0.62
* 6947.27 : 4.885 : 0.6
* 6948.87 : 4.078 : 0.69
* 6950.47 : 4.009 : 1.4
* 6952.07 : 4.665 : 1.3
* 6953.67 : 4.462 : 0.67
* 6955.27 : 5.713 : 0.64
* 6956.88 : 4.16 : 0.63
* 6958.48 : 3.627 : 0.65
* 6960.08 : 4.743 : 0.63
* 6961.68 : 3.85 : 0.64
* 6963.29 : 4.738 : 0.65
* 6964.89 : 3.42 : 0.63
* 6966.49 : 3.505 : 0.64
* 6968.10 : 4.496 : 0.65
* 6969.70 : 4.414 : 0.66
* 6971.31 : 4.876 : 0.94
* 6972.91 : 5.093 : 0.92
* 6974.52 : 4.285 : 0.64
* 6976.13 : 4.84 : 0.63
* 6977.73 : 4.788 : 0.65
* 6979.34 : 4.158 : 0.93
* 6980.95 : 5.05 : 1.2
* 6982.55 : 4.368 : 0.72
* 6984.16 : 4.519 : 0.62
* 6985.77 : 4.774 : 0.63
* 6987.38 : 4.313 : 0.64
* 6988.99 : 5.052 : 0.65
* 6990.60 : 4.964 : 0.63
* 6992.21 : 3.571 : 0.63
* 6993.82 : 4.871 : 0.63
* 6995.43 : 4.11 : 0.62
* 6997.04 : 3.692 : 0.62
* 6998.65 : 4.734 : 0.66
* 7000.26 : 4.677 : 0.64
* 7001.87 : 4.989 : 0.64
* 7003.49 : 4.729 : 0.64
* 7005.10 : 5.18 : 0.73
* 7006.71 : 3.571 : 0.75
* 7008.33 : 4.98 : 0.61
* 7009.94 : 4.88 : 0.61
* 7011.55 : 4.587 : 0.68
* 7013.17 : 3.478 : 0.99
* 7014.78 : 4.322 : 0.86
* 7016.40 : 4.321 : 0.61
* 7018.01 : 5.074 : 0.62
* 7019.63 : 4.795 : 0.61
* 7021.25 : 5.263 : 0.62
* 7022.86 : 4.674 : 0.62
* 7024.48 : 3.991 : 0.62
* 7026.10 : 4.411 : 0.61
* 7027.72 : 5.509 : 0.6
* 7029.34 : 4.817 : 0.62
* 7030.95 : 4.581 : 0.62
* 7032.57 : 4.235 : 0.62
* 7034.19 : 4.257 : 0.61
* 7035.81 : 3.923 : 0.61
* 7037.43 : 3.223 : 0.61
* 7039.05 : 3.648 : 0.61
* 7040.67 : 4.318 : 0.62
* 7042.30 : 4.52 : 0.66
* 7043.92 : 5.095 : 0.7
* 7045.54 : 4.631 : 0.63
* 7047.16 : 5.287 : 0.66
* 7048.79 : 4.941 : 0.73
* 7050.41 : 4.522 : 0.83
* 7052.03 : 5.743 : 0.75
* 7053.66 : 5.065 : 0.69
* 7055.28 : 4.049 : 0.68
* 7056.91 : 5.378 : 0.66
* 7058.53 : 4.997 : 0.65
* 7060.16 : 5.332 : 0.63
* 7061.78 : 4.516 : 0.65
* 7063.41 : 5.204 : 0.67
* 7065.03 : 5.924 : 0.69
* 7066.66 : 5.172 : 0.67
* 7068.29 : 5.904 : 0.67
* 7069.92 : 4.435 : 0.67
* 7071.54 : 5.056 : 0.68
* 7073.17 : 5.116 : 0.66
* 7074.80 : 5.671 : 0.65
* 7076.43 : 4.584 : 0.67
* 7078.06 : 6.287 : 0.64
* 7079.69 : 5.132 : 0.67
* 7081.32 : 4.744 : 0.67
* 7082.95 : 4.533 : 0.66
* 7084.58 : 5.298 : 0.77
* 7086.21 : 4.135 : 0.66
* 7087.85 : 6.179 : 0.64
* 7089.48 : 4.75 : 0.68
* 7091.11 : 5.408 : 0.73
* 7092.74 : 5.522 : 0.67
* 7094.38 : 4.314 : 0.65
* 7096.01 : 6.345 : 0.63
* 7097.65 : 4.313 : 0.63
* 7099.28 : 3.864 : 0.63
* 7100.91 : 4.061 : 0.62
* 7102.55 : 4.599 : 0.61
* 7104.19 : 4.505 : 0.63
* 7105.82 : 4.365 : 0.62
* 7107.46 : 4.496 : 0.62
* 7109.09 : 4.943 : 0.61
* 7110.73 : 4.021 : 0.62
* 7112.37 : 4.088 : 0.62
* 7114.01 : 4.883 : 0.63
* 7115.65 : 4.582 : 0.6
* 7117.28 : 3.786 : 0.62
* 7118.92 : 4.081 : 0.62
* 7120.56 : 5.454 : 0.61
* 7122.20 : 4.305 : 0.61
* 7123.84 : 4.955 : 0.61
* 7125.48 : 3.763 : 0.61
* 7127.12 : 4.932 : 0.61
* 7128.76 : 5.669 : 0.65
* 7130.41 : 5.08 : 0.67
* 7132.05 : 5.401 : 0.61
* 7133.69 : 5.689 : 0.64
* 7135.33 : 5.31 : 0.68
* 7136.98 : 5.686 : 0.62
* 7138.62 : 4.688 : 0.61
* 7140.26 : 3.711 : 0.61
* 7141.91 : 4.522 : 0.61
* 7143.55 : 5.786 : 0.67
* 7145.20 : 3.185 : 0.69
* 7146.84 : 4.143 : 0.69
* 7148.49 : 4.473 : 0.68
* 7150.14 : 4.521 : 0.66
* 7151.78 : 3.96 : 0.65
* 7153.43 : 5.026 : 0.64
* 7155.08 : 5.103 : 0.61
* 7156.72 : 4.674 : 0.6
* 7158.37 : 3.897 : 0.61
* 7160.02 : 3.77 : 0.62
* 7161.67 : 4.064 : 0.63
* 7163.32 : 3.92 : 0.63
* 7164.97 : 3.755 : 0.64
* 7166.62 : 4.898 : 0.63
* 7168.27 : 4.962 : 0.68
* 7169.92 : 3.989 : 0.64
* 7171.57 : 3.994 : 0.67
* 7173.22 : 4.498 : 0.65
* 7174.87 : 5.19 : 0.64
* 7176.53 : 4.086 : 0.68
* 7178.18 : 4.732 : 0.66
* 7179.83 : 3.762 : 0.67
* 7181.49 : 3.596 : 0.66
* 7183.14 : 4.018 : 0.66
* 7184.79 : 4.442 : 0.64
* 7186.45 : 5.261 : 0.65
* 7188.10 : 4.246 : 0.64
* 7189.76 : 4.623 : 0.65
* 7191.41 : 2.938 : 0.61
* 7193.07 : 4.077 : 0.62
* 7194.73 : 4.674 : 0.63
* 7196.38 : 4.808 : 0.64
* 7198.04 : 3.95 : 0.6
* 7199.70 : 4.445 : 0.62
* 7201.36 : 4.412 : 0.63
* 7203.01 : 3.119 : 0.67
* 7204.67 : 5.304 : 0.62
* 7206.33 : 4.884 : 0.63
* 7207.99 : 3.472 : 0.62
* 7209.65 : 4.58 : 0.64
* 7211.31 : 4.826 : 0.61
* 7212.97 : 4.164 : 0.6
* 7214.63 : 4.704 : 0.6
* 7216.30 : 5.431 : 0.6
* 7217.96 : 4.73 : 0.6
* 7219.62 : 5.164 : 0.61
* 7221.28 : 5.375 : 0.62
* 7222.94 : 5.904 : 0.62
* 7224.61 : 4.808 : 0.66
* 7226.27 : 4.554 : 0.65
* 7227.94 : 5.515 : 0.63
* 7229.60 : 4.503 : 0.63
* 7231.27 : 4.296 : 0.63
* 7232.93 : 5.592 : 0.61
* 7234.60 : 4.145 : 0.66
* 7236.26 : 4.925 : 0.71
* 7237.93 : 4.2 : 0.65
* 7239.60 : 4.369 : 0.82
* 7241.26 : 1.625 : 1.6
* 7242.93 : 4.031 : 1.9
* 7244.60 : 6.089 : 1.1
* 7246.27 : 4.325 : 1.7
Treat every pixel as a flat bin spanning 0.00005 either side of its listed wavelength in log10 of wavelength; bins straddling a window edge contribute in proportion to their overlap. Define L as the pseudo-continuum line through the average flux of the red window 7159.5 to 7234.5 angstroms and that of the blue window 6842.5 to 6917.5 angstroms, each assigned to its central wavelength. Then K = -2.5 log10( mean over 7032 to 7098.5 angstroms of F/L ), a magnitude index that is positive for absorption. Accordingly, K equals -0.09 mag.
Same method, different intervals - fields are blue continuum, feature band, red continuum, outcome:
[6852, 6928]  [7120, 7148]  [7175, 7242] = -0.08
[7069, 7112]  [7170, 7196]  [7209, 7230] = 0.15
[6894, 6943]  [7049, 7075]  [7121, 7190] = -0.15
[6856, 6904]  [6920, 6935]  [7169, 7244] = 0.10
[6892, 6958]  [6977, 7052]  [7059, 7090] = 0.07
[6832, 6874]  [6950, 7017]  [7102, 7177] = 0.03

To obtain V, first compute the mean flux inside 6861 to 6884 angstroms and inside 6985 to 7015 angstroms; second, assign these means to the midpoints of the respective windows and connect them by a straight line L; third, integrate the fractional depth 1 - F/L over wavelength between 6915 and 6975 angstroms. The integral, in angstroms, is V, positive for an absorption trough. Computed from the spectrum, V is 5.0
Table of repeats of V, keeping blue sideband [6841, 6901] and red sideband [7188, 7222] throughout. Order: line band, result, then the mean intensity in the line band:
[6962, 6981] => 0.8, 4.43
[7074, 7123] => -2.4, 4.77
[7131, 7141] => -1.3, 5.1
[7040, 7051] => -0.4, 4.77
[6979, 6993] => 0.3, 4.54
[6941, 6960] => 1.0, 4.41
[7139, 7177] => 1.3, 4.36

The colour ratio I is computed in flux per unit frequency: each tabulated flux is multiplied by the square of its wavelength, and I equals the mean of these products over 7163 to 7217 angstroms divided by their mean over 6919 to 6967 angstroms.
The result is 1.1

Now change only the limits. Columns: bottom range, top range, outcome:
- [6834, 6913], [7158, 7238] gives 1.07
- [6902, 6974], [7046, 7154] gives 1.19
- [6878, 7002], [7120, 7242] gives 1.10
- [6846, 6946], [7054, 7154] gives 1.14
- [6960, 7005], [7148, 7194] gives 1.01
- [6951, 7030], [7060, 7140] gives 1.12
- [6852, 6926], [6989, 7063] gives 1.03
